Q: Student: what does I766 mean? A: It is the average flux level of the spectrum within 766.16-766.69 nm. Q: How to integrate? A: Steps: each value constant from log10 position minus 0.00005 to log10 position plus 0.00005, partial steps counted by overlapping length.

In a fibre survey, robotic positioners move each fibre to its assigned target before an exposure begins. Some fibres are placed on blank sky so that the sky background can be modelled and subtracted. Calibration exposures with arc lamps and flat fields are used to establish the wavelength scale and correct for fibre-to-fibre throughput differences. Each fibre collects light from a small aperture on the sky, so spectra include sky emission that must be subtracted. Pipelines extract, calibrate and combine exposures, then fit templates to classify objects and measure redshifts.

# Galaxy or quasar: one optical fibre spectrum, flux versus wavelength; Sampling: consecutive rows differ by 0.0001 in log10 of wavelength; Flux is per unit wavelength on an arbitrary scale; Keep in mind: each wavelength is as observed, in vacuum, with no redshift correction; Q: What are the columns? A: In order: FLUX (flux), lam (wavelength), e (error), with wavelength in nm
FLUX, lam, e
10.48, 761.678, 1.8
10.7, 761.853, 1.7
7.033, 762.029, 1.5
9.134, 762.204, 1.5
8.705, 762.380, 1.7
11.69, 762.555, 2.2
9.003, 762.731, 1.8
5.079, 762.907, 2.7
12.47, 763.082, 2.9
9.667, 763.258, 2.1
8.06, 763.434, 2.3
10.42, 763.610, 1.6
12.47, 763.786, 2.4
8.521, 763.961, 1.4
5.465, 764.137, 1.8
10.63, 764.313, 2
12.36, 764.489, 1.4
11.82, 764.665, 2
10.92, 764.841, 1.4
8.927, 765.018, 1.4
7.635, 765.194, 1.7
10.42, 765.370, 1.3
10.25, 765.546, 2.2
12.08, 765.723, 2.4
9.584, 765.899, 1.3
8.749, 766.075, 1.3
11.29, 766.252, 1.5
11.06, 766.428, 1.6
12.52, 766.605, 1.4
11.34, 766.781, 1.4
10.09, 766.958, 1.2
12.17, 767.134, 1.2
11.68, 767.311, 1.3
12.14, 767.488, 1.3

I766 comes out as 11.6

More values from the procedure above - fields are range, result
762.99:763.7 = 10.1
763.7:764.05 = 10.5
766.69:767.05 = 10.8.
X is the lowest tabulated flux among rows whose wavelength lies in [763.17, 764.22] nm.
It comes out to 5.465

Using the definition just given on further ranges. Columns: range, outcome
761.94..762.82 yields 7.033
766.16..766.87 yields 11.06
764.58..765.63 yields 7.635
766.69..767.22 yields 10.09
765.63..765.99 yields 9.584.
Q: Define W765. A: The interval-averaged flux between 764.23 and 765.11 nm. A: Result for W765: 10.9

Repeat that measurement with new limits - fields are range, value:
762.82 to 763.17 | 8.8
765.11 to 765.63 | 9.45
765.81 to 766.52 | 10.2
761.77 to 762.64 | 9.44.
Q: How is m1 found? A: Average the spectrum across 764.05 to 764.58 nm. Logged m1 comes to 9.51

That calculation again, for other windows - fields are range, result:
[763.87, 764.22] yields 7.09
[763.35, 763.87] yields 10.3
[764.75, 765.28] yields 9.17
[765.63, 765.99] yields 10.8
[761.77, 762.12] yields 8.84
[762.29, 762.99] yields 8.64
